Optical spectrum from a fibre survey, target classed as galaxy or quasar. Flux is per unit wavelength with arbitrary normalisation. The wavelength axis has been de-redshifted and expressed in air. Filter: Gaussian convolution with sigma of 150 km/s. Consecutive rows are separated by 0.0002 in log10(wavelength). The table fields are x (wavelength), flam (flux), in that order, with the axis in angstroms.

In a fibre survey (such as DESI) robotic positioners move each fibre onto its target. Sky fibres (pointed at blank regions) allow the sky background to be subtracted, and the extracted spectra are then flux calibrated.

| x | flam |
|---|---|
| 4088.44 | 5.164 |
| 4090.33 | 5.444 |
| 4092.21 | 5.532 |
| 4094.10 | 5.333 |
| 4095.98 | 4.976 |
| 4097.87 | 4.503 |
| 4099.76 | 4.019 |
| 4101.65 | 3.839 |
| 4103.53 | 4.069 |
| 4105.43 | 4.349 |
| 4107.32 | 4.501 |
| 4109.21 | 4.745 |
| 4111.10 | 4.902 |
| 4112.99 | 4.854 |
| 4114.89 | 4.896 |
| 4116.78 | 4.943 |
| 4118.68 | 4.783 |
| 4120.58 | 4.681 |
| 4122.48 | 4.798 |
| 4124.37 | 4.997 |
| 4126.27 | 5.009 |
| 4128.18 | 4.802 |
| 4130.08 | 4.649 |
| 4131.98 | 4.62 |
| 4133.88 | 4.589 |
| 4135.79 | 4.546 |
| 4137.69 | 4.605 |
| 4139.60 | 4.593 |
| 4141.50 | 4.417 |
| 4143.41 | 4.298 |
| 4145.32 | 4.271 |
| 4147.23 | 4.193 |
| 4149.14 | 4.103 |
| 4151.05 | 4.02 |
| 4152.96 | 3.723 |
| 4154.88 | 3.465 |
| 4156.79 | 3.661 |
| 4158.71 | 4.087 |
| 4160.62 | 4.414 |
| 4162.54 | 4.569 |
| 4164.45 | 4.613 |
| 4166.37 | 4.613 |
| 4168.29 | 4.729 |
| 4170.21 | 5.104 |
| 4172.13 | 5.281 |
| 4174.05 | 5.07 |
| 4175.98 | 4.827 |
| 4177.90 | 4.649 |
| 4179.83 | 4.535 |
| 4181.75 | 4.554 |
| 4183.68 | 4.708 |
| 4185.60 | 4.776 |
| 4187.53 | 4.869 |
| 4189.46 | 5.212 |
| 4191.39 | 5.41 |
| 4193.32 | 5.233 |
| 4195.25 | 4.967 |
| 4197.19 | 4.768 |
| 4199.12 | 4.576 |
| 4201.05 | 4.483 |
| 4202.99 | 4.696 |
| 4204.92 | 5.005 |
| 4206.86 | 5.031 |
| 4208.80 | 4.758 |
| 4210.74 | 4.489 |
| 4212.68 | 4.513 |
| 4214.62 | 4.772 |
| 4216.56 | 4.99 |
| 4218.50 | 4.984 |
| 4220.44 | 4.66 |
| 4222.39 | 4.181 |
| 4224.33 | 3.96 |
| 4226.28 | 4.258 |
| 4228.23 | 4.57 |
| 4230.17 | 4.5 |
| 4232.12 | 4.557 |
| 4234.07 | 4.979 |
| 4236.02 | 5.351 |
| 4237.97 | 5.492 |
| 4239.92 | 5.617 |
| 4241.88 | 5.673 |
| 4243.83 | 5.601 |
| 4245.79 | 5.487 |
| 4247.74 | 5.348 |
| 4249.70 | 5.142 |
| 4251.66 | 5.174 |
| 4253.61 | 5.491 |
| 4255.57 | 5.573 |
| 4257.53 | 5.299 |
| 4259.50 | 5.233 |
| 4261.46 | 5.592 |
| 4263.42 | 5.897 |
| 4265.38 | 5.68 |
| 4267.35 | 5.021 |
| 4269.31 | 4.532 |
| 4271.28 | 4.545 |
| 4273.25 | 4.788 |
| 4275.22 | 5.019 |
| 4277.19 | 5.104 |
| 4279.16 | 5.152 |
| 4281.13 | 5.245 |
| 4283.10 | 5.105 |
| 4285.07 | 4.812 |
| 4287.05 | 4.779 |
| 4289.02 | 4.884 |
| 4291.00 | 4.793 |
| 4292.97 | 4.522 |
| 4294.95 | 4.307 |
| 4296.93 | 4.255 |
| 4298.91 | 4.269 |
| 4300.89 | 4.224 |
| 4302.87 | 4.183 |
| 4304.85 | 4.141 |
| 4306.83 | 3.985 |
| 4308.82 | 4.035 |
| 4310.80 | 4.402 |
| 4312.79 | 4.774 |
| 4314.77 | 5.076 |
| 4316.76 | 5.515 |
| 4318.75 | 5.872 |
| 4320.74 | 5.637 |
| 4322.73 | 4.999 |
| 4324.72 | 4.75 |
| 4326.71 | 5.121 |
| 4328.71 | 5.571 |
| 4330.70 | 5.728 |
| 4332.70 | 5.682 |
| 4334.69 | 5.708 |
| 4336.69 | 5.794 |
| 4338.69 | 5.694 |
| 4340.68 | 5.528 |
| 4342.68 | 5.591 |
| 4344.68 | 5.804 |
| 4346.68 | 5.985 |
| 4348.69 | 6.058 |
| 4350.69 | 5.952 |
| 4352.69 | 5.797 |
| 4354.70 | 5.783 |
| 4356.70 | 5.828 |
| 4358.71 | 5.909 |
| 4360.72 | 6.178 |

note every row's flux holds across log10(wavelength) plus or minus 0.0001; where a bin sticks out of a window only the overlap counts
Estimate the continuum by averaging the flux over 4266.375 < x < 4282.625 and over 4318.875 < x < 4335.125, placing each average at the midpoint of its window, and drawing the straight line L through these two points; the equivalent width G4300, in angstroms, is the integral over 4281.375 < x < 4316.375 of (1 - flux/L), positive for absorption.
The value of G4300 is 4.2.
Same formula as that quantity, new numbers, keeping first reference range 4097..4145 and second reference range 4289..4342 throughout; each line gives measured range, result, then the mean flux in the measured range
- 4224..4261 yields -2.5 angstroms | 5.15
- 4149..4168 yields 2.1 angstroms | 4.15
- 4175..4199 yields -0.8 angstroms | 4.86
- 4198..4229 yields 0.9 angstroms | 4.62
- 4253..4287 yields -2.1 angstroms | 5.17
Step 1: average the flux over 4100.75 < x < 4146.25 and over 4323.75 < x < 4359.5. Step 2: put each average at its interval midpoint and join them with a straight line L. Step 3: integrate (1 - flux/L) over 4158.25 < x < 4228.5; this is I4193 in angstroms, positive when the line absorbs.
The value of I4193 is 3.1 angstroms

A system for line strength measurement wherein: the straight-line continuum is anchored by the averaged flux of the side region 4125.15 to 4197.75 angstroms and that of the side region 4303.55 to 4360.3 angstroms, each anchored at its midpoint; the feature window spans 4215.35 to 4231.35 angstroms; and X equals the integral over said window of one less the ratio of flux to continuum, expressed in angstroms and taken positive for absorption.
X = 1.2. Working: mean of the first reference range 4.59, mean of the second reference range 5.39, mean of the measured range 4.52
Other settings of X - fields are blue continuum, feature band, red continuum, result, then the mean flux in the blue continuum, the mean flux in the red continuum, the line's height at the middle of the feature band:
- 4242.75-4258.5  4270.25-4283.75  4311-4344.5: 1.03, 5.39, 5.42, 5.4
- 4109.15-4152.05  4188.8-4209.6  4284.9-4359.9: -0.46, 4.62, 5.16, 4.81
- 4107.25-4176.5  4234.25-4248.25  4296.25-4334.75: -2.17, 4.57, 4.88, 4.75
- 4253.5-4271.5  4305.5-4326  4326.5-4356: 2.58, 5.31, 5.74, 5.6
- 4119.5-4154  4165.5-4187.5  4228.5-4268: -0.09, 4.49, 5.33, 4.79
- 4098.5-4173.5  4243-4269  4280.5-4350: -2.82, 4.5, 5.06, 4.87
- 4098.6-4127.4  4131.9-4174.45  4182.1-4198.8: 3.51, 4.63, 4.96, 4.8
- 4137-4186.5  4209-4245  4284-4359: -0.78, 4.46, 5.15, 4.74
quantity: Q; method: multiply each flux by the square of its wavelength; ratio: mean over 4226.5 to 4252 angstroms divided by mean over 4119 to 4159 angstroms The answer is 1.2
